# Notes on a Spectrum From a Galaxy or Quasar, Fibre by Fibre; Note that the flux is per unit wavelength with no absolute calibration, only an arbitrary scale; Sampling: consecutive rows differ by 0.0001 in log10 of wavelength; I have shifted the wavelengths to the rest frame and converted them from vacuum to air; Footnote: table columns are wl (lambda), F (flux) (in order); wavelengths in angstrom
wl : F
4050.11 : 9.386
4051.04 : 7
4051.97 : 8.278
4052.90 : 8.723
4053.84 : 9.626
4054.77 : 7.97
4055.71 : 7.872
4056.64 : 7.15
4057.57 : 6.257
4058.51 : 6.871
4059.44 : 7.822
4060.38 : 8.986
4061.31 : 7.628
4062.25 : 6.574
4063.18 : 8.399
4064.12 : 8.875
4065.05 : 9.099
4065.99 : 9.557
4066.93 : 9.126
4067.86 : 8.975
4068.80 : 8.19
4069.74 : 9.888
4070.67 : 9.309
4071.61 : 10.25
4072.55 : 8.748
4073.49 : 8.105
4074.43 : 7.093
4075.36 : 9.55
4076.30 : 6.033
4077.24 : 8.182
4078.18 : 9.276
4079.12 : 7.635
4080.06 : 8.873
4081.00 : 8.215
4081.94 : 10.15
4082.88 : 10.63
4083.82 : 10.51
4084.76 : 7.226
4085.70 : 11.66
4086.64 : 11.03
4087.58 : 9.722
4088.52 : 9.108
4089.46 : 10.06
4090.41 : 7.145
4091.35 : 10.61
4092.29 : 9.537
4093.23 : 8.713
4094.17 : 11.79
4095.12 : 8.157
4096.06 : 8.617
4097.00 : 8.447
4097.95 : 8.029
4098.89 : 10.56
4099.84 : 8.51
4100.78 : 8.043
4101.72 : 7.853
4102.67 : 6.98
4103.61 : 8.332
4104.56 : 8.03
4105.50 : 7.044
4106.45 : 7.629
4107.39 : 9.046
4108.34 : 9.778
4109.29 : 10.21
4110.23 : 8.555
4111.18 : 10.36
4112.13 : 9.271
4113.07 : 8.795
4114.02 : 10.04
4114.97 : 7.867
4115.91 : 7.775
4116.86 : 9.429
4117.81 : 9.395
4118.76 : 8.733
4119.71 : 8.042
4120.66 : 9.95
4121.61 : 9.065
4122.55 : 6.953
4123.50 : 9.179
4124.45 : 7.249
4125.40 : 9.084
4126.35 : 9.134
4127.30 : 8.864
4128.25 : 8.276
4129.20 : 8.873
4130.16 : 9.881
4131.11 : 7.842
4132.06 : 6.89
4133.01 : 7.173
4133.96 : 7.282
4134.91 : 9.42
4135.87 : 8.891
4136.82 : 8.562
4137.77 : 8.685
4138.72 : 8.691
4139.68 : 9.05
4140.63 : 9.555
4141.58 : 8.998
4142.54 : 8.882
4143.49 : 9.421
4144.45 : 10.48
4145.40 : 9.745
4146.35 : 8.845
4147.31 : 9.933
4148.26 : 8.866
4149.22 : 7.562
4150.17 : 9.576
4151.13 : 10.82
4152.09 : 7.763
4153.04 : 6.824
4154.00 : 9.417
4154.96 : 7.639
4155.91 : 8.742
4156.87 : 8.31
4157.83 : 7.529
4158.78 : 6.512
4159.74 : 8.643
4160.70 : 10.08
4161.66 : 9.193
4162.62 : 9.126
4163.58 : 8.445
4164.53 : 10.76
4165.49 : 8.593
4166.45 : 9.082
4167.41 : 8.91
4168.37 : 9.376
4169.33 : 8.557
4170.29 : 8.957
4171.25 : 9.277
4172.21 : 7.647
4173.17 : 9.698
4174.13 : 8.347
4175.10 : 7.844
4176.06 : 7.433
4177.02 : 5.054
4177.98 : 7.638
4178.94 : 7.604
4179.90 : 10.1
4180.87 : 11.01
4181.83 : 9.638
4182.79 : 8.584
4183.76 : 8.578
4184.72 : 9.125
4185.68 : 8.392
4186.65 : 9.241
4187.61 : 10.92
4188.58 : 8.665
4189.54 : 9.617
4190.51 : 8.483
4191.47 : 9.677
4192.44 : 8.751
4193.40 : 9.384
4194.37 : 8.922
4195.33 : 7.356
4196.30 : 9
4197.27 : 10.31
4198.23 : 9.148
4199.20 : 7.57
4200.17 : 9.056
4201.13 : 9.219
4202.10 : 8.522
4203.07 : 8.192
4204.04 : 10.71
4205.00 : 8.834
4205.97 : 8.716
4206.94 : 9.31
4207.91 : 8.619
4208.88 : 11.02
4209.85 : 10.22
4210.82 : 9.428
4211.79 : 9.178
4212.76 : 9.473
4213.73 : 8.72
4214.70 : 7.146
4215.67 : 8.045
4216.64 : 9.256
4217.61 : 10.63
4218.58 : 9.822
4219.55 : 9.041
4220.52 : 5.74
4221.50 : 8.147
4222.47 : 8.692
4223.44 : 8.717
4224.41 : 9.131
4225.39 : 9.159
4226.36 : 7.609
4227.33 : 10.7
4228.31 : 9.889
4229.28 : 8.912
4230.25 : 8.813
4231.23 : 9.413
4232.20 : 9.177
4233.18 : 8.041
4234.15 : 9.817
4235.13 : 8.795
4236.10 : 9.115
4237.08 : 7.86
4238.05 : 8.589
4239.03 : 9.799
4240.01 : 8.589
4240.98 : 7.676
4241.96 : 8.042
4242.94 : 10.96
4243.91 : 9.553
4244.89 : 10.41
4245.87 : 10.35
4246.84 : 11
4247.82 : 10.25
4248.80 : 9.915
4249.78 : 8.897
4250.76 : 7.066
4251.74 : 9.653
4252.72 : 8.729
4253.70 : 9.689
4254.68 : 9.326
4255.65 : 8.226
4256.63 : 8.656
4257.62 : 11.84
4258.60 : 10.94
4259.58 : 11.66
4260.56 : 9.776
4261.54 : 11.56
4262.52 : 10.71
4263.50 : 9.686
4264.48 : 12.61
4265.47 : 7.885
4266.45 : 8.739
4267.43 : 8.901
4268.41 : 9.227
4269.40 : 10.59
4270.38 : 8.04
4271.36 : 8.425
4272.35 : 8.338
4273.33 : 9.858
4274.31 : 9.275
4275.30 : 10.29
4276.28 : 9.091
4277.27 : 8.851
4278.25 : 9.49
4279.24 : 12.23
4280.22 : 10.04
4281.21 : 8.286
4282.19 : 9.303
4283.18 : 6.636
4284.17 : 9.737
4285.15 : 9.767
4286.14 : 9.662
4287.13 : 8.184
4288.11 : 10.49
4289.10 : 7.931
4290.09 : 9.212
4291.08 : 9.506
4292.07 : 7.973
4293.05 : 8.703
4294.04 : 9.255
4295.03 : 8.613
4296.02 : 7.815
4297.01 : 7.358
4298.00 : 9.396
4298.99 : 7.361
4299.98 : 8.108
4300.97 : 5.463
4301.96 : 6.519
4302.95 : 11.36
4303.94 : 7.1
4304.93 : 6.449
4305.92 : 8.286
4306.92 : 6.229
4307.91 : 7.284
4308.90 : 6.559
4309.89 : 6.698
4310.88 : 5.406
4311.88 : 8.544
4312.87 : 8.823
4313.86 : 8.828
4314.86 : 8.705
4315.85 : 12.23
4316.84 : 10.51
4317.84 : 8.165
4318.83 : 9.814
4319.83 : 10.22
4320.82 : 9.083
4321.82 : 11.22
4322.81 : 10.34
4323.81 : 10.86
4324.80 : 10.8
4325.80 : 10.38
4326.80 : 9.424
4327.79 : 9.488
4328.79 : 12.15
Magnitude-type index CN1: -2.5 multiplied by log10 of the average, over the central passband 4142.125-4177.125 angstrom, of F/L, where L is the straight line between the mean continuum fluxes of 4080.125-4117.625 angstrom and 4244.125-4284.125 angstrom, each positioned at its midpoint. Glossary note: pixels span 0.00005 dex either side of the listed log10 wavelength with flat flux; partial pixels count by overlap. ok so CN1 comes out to 0.06 mag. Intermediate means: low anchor 9.06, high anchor 9.61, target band 8.74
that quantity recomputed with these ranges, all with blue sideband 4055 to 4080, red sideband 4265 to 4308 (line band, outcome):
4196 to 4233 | -0.06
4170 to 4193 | -0.03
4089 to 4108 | -0.04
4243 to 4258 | -0.12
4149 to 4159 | 0.02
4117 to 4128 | -0.04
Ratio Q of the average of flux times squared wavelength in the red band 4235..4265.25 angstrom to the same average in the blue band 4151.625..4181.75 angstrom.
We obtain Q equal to 1.2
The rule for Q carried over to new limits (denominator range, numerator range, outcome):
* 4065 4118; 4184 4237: 1.07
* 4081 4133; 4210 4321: 1.09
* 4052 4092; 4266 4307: 1.11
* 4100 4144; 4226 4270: 1.17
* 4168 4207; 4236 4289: 1.11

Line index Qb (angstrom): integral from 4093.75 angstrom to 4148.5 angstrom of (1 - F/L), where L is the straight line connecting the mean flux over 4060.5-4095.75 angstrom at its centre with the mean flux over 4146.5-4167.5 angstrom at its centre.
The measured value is 0.6 angstrom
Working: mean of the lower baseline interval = 9.02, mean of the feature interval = 8.77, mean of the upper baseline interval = 8.74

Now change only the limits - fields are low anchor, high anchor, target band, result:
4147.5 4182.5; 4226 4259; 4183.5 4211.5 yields -0.7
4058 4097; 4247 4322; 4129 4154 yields 0.4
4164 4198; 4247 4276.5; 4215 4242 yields 1.4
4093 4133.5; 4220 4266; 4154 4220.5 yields 1.4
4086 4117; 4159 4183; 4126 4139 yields 0.6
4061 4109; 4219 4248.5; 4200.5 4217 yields -0.1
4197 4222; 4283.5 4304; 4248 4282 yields -3.5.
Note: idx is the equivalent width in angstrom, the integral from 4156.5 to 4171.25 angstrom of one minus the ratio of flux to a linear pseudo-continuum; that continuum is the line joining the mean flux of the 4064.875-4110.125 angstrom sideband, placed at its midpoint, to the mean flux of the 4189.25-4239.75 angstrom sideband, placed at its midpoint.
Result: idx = 0.2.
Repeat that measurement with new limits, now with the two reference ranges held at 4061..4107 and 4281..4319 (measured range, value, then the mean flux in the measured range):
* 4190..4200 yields -0.3 angstrom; 8.86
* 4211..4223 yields -0.2 angstrom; 8.68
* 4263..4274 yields -1.1 angstrom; 9.3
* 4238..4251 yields -1.5 angstrom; 9.43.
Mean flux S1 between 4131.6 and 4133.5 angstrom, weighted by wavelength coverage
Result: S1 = 7.05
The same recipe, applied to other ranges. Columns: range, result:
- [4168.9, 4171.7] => 8.93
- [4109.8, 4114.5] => 9.4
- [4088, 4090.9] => 8.79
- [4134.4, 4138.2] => 8.88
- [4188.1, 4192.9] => 9.04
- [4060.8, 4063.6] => 7.56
